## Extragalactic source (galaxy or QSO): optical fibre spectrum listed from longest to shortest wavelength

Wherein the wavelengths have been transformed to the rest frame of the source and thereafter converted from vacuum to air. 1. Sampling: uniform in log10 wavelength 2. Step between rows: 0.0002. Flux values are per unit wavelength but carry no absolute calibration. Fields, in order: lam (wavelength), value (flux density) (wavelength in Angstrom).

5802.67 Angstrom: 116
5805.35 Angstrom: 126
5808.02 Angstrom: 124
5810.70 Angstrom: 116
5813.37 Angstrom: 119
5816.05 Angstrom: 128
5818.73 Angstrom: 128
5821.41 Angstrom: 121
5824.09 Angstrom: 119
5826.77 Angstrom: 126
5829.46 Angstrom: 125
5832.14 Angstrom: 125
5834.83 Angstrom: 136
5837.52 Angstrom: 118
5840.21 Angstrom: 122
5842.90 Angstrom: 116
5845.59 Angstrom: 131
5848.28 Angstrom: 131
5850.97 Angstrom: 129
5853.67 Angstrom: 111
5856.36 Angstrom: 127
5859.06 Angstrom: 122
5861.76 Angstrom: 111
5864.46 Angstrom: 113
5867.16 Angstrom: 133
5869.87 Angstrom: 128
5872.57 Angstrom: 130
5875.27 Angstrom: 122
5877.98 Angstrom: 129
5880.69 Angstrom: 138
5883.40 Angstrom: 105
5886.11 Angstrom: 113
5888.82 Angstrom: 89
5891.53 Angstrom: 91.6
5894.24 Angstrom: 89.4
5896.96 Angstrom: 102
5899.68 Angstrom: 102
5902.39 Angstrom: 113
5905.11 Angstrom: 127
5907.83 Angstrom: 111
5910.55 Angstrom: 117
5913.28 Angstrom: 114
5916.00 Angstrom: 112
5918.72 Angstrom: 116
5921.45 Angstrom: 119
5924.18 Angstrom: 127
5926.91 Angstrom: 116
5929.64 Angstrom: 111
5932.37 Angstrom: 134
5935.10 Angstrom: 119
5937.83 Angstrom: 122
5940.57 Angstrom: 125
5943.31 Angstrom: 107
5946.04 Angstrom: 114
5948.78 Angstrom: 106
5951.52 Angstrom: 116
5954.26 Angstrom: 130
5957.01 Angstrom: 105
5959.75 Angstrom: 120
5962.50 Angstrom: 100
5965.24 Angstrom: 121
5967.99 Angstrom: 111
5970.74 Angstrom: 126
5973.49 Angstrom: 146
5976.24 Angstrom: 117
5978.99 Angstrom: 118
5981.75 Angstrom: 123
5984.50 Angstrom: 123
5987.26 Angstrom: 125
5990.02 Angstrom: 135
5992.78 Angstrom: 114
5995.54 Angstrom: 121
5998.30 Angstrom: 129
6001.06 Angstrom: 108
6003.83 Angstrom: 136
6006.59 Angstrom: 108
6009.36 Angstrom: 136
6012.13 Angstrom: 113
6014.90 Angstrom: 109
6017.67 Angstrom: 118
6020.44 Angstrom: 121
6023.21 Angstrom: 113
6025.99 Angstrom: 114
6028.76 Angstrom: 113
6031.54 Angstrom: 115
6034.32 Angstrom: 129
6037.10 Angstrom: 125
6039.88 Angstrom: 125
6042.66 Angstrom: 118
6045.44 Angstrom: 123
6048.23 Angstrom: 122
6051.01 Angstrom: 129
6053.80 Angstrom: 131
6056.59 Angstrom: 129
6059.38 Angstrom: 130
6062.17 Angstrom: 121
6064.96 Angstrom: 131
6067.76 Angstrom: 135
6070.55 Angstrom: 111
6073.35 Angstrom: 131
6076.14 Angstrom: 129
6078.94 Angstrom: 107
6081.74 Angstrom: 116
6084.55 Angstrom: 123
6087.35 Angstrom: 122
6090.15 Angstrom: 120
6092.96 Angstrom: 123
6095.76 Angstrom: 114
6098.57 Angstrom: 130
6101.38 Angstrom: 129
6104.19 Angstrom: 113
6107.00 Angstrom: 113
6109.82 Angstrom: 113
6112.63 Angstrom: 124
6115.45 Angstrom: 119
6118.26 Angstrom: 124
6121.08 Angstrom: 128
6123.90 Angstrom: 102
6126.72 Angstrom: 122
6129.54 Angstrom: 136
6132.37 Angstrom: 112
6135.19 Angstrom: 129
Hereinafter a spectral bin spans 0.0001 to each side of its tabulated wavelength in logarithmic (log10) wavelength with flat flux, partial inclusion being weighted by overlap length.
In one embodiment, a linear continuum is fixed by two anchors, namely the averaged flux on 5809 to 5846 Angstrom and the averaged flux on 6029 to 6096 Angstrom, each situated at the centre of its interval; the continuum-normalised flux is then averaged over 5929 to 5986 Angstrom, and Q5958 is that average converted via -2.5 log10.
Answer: 0.04 mag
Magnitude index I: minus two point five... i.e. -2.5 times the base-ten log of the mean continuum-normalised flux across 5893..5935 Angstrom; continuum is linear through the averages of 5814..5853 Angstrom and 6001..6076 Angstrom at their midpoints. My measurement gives 0.09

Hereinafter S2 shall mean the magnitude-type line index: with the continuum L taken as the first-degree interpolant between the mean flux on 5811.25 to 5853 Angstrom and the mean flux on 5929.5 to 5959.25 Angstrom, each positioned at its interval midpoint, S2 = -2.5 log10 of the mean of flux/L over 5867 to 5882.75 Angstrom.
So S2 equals -0.06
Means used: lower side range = 125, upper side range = 118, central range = 129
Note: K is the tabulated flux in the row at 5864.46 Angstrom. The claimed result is 113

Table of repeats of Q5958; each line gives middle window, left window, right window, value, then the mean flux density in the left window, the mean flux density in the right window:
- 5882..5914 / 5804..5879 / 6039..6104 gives 0.17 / 124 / 124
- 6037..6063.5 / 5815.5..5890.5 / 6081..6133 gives -0.04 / 122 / 120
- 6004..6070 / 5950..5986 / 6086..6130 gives -0.02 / 120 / 120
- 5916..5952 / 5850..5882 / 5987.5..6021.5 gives 0.04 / 124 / 121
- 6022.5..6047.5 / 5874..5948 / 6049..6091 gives 0.02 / 114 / 124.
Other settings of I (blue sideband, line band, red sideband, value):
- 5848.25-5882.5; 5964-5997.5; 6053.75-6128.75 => -0.003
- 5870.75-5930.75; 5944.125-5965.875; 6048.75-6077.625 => 0.043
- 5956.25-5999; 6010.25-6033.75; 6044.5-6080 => 0.072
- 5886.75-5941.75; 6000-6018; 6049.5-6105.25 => 0.007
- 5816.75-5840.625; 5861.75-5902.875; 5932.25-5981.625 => 0.083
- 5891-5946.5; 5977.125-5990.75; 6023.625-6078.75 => -0.046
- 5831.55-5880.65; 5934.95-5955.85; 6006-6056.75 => 0.048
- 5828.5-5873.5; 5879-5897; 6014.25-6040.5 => 0.174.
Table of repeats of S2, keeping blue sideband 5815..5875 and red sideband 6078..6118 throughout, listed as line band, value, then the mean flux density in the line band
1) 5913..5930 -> 0.052 mag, 117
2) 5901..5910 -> 0.053 mag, 117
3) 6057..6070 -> -0.071 mag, 128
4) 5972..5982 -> -0.042 mag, 126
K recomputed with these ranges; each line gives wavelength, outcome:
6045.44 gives 123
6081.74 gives 116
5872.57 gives 130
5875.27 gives 122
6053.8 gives 131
